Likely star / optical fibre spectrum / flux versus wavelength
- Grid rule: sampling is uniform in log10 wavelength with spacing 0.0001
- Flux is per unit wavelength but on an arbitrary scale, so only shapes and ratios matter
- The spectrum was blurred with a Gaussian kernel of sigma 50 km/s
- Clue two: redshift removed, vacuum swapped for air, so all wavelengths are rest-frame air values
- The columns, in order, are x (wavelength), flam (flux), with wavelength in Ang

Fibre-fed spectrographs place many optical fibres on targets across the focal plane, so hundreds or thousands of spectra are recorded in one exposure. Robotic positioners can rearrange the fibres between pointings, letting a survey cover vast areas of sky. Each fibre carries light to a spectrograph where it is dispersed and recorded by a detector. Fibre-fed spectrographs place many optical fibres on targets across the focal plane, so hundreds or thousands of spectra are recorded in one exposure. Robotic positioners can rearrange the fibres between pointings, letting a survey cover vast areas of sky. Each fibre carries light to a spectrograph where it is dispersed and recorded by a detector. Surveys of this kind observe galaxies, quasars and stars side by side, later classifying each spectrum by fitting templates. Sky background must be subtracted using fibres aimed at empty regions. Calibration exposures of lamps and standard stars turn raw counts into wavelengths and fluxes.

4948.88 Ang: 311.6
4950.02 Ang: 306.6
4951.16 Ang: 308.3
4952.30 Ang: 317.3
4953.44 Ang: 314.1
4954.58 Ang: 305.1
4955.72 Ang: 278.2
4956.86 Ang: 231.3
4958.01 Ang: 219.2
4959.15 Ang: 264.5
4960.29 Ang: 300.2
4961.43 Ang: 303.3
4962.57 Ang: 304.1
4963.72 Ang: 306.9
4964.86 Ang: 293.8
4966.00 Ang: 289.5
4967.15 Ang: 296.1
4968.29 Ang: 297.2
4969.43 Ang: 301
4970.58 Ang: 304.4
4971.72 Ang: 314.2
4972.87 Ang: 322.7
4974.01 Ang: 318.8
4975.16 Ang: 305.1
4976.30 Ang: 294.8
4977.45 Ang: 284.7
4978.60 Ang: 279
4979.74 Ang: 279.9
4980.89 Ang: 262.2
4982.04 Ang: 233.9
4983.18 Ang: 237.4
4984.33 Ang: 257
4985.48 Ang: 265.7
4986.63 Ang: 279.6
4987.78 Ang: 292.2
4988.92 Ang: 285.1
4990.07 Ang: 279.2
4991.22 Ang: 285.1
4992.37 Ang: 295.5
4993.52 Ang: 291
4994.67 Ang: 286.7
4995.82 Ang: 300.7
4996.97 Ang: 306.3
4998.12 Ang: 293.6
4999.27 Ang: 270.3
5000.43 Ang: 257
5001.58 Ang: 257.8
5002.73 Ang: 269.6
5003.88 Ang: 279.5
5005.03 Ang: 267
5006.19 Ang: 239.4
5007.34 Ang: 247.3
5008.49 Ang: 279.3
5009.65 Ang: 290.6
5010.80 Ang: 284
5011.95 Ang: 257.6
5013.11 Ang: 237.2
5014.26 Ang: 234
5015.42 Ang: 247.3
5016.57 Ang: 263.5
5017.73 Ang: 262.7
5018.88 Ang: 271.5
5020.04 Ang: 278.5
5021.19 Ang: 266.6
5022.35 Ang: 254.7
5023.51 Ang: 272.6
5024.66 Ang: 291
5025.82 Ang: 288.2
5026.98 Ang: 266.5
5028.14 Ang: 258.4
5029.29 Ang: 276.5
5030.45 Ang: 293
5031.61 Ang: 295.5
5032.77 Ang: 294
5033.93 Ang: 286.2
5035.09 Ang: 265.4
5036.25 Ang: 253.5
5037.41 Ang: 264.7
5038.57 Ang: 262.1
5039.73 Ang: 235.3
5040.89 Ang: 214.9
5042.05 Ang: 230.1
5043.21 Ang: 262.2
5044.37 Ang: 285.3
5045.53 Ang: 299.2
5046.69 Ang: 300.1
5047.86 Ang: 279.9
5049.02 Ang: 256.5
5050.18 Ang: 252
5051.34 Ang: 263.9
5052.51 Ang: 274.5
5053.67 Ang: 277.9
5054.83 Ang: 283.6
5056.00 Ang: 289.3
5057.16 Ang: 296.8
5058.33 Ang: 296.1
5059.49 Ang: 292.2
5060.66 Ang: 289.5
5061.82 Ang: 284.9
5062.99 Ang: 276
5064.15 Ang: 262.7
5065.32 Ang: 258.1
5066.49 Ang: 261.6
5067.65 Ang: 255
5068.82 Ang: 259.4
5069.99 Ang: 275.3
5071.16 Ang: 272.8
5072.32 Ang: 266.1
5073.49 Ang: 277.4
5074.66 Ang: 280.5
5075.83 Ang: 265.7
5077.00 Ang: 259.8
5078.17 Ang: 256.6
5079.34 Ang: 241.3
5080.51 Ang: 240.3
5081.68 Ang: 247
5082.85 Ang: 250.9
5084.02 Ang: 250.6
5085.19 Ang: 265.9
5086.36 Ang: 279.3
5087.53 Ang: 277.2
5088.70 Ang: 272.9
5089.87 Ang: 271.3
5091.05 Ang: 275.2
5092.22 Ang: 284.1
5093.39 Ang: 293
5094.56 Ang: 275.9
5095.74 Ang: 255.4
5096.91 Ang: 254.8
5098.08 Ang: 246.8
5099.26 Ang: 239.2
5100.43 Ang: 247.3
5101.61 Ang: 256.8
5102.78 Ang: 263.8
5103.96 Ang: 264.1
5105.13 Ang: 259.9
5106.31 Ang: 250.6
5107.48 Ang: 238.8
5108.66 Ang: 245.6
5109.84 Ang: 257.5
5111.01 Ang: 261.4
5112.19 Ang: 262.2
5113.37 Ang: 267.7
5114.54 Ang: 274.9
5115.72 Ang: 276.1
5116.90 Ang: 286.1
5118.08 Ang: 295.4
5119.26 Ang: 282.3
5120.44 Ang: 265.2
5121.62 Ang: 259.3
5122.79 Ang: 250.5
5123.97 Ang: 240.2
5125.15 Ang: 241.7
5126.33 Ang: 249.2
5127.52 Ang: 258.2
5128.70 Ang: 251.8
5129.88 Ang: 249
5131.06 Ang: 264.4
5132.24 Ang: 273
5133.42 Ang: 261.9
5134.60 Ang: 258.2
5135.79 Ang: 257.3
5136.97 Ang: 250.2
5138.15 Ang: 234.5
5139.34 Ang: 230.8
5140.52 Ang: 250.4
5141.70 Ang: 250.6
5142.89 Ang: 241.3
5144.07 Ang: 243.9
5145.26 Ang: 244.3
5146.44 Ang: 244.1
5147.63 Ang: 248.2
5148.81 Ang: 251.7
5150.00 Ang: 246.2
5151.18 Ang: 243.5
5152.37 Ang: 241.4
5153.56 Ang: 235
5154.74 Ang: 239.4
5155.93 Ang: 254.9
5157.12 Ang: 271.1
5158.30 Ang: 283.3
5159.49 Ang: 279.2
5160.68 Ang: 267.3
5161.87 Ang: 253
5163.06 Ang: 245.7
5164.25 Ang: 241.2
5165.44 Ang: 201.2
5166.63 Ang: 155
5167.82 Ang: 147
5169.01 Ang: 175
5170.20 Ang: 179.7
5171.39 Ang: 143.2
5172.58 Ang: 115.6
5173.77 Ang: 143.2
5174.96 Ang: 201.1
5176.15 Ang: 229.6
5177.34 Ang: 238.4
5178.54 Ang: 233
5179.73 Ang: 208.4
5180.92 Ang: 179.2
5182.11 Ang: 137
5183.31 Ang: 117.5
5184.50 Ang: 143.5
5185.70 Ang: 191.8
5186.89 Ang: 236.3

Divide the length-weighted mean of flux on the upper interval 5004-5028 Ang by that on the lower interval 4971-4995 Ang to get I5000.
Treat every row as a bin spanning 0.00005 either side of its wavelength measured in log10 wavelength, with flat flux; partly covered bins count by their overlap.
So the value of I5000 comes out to 0.94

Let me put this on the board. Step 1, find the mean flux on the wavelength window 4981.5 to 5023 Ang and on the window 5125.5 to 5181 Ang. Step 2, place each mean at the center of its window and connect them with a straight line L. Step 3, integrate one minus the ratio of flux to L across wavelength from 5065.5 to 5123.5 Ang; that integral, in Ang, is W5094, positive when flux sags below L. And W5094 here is -4.1 Ang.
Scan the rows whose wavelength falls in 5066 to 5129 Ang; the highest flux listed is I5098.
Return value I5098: 295.4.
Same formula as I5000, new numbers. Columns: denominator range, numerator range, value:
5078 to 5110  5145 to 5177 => 0.85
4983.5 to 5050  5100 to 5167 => 0.93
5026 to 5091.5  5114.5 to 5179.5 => 0.89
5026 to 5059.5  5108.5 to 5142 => 0.95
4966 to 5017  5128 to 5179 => 0.83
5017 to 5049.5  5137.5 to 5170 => 0.88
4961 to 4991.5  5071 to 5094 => 0.93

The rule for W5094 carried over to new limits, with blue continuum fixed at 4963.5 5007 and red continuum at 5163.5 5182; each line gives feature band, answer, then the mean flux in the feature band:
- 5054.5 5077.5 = -3.2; 275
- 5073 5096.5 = -3.5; 266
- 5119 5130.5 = -2.4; 254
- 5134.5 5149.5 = -3.3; 246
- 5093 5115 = -3.7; 258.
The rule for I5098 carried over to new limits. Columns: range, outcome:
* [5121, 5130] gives 259.3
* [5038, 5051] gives 300.1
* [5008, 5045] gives 295.5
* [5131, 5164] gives 283.3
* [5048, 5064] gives 296.8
